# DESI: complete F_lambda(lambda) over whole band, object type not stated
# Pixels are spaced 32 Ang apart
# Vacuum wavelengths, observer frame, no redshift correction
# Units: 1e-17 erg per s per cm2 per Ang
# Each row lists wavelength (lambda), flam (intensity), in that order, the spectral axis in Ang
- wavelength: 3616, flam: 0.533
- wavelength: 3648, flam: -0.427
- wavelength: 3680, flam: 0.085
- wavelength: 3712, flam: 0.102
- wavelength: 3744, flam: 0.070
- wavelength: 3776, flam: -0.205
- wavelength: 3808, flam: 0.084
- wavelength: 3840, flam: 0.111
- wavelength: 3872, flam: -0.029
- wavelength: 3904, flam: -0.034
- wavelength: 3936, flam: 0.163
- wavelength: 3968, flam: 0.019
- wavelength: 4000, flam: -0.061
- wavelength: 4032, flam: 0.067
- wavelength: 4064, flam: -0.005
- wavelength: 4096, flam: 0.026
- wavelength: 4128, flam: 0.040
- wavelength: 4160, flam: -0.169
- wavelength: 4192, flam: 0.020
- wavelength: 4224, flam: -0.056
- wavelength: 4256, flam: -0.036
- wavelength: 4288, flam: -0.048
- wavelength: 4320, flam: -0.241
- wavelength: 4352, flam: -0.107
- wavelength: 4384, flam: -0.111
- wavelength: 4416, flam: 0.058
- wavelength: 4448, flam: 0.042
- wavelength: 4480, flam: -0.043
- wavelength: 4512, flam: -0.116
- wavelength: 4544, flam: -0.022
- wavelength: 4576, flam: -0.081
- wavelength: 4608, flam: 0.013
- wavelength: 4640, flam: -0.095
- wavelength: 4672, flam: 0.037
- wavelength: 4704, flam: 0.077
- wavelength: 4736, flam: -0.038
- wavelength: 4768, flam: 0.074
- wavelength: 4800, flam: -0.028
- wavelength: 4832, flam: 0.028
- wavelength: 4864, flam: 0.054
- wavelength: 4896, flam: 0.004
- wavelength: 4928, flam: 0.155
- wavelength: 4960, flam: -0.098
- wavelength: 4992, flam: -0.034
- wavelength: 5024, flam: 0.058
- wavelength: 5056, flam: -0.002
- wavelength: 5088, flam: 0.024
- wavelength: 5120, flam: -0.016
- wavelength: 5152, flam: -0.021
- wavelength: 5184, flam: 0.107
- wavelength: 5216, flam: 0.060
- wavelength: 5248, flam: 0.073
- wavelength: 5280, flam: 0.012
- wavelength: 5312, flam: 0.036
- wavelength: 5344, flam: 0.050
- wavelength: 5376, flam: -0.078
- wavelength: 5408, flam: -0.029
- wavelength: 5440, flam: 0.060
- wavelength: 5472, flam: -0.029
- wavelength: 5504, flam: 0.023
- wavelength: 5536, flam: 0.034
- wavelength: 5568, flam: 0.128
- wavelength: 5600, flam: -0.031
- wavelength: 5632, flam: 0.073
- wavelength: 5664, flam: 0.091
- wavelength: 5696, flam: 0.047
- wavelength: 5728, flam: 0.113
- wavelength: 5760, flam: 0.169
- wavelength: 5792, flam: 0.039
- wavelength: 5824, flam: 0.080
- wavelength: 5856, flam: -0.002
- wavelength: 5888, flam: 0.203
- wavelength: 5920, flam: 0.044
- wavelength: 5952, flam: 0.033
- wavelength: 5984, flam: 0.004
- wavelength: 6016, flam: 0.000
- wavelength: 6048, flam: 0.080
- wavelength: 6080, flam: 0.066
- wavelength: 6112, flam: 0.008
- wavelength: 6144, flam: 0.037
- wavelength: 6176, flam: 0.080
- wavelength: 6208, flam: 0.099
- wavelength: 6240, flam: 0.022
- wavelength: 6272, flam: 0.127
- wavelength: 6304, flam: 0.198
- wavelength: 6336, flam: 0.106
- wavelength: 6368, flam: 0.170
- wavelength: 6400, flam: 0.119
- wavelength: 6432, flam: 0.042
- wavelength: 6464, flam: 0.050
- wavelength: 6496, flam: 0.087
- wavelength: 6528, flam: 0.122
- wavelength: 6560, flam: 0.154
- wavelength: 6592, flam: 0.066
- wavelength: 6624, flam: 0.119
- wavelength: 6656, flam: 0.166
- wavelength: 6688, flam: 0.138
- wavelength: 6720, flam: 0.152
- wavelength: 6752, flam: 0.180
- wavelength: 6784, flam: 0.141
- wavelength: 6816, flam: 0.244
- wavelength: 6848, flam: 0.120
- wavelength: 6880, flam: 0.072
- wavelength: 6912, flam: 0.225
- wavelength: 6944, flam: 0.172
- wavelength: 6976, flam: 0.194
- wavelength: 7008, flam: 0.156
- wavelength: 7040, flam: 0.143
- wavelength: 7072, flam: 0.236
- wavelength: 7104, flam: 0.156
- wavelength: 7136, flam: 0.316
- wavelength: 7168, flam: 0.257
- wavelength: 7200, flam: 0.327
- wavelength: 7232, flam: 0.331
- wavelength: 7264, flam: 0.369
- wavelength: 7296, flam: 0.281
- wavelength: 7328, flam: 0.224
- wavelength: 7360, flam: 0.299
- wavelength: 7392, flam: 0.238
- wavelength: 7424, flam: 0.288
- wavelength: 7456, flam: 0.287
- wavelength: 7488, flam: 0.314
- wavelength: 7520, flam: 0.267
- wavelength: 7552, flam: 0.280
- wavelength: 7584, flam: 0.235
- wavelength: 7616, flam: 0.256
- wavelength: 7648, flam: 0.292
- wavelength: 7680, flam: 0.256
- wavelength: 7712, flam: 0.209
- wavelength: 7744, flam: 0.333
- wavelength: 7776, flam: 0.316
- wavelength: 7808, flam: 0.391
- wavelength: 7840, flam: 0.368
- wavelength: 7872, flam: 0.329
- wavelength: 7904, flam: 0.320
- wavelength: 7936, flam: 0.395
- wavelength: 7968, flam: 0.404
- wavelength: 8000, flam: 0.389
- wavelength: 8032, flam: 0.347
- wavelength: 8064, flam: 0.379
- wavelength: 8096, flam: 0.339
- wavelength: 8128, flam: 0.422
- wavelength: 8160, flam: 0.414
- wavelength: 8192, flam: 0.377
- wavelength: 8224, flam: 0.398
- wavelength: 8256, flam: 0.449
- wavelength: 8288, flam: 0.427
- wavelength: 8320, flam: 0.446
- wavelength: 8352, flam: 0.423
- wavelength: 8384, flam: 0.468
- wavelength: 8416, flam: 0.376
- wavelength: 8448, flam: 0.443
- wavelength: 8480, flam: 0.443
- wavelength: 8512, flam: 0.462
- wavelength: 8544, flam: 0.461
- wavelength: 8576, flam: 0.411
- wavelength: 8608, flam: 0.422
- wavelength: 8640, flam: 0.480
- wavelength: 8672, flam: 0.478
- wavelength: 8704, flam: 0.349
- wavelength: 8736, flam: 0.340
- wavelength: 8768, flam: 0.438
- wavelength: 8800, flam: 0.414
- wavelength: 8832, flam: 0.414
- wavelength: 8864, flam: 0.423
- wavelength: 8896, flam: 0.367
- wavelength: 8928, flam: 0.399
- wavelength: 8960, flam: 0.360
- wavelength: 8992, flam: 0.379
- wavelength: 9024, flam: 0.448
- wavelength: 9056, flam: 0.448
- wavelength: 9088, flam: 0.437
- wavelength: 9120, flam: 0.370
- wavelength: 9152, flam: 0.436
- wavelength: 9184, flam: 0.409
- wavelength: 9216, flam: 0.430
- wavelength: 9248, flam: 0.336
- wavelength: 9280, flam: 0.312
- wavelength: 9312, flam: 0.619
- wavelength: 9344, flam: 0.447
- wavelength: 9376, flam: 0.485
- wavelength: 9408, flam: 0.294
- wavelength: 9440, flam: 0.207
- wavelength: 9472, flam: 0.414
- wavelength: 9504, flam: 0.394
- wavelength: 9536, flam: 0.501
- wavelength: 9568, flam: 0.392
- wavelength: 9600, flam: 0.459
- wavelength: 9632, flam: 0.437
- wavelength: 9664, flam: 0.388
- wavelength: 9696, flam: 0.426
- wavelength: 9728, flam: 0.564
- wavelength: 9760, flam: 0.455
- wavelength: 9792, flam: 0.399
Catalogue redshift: 0.790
